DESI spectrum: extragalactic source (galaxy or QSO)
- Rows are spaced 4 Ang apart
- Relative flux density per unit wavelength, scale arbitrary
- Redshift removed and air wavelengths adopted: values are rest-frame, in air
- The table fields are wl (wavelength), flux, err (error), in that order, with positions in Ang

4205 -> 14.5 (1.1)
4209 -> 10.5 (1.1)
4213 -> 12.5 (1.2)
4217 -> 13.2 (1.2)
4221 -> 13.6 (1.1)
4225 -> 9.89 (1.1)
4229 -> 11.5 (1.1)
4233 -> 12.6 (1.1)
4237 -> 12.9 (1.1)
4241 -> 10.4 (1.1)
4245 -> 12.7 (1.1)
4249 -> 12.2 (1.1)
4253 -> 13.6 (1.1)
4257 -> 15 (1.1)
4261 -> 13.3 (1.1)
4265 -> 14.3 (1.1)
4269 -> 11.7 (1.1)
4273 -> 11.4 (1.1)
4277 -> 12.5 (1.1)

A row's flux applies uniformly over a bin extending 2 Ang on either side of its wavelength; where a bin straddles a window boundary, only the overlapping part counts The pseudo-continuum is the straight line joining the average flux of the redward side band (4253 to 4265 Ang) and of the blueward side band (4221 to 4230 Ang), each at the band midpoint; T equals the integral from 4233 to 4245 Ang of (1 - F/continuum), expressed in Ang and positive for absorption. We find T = 0.4 Ang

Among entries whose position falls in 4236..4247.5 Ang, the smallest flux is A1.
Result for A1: 10.4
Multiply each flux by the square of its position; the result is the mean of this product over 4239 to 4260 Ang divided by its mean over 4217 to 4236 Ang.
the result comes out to 1.07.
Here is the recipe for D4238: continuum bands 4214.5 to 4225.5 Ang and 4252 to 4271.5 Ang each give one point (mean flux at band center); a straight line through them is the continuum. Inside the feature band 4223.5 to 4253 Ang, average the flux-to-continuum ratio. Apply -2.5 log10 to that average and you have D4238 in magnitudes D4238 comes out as 0.10 mag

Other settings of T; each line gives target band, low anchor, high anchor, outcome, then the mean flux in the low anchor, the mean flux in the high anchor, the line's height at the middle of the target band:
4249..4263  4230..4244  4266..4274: -2.1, 12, 11.9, 11.9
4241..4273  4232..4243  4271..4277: -3.1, 11.9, 11.8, 11.8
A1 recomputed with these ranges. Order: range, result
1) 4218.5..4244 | 9.89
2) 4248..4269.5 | 11.7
